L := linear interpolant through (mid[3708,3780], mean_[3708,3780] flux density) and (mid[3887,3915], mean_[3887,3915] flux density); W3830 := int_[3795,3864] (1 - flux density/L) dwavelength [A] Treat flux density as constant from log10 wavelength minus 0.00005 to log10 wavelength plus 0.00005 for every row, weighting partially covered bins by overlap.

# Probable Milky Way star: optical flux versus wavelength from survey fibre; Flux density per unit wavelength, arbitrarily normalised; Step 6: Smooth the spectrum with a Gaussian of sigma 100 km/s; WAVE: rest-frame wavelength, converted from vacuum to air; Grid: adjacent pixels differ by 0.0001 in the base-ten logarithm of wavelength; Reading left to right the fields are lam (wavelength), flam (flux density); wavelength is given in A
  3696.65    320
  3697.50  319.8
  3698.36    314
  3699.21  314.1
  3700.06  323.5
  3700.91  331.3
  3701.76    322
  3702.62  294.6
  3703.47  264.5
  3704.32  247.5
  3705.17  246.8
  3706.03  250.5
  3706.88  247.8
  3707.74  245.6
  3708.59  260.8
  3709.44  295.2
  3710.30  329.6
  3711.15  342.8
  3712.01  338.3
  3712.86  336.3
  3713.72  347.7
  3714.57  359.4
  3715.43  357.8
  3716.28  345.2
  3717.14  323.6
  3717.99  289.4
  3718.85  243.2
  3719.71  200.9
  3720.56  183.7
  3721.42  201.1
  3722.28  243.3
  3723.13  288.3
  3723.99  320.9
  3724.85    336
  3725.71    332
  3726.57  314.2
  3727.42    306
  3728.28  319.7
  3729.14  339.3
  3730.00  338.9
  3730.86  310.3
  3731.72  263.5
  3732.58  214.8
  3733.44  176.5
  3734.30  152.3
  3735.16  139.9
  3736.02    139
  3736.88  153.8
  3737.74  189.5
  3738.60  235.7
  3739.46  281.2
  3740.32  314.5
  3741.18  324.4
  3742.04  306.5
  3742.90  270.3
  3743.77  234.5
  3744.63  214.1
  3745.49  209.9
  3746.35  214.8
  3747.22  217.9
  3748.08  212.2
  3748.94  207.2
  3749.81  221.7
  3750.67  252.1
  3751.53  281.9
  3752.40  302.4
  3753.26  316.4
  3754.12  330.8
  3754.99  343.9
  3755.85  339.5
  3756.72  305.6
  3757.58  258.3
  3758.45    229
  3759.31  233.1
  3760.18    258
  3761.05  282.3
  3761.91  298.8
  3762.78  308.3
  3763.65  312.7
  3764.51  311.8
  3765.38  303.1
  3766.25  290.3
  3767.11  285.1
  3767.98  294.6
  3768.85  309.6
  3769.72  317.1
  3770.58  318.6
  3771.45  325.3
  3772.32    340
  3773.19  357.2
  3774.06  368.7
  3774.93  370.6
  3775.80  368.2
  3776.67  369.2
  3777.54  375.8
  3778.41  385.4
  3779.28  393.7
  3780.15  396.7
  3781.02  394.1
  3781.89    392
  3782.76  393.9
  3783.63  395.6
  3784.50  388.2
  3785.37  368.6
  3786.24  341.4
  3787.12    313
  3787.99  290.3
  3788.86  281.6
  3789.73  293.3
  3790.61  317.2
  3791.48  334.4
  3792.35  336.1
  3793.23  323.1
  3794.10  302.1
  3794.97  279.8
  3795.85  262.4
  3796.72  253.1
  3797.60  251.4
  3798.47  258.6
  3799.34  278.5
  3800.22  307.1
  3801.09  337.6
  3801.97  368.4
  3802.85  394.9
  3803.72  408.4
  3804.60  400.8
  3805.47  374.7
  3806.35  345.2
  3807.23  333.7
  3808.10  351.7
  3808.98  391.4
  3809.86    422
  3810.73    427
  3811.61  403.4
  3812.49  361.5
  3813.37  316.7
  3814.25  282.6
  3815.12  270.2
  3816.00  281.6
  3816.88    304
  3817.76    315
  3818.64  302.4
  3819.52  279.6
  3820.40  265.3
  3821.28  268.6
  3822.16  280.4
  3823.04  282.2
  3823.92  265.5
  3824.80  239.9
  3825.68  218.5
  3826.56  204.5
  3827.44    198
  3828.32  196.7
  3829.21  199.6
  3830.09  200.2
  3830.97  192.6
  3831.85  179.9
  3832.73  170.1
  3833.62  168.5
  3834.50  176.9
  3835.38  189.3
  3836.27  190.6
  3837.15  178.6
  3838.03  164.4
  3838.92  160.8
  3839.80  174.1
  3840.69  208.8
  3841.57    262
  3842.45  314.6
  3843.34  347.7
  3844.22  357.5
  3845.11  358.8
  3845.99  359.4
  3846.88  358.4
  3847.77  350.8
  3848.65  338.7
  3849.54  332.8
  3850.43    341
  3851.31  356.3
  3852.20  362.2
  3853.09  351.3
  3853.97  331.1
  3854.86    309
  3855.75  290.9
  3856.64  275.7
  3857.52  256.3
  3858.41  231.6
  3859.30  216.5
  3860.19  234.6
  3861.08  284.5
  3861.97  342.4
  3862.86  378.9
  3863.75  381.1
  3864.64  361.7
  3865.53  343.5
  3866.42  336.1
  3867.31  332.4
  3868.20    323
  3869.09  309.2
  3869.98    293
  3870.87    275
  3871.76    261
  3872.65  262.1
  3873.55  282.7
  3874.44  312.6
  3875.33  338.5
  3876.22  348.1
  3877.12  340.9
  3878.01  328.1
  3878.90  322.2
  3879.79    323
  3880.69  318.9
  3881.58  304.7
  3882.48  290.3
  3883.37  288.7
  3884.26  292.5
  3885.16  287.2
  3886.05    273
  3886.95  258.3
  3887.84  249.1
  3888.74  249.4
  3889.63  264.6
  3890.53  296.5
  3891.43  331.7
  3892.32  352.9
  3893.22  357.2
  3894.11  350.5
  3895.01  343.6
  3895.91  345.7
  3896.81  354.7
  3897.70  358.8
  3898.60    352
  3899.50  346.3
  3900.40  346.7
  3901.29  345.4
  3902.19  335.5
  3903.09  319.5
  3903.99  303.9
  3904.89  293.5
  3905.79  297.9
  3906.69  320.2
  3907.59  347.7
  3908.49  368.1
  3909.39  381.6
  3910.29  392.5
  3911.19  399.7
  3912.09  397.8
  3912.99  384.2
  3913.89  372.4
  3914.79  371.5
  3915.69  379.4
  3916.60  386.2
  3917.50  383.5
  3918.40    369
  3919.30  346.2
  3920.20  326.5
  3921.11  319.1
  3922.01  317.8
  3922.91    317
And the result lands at 5.64 A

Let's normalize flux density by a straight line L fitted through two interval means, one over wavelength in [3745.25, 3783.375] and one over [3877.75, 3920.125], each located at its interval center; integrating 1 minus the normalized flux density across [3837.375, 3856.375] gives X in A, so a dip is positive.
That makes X 1.18 A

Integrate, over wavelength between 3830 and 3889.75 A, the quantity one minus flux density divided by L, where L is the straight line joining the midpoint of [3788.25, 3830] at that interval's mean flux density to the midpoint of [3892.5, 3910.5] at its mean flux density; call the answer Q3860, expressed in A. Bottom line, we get 7.2 A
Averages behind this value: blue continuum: 305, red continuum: 342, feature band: 287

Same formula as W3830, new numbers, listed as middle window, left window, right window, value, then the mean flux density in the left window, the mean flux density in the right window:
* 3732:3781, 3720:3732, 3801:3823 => 4.3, 292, 338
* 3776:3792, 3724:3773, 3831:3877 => -4.6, 273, 287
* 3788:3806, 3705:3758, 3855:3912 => -1.7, 271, 316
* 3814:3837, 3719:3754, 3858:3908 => 4.3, 253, 313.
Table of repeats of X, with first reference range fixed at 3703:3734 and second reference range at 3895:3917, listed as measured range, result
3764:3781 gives -2.0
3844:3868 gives 0.8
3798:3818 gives -1.6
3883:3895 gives 1.7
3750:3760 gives 0.4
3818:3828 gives 2.1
